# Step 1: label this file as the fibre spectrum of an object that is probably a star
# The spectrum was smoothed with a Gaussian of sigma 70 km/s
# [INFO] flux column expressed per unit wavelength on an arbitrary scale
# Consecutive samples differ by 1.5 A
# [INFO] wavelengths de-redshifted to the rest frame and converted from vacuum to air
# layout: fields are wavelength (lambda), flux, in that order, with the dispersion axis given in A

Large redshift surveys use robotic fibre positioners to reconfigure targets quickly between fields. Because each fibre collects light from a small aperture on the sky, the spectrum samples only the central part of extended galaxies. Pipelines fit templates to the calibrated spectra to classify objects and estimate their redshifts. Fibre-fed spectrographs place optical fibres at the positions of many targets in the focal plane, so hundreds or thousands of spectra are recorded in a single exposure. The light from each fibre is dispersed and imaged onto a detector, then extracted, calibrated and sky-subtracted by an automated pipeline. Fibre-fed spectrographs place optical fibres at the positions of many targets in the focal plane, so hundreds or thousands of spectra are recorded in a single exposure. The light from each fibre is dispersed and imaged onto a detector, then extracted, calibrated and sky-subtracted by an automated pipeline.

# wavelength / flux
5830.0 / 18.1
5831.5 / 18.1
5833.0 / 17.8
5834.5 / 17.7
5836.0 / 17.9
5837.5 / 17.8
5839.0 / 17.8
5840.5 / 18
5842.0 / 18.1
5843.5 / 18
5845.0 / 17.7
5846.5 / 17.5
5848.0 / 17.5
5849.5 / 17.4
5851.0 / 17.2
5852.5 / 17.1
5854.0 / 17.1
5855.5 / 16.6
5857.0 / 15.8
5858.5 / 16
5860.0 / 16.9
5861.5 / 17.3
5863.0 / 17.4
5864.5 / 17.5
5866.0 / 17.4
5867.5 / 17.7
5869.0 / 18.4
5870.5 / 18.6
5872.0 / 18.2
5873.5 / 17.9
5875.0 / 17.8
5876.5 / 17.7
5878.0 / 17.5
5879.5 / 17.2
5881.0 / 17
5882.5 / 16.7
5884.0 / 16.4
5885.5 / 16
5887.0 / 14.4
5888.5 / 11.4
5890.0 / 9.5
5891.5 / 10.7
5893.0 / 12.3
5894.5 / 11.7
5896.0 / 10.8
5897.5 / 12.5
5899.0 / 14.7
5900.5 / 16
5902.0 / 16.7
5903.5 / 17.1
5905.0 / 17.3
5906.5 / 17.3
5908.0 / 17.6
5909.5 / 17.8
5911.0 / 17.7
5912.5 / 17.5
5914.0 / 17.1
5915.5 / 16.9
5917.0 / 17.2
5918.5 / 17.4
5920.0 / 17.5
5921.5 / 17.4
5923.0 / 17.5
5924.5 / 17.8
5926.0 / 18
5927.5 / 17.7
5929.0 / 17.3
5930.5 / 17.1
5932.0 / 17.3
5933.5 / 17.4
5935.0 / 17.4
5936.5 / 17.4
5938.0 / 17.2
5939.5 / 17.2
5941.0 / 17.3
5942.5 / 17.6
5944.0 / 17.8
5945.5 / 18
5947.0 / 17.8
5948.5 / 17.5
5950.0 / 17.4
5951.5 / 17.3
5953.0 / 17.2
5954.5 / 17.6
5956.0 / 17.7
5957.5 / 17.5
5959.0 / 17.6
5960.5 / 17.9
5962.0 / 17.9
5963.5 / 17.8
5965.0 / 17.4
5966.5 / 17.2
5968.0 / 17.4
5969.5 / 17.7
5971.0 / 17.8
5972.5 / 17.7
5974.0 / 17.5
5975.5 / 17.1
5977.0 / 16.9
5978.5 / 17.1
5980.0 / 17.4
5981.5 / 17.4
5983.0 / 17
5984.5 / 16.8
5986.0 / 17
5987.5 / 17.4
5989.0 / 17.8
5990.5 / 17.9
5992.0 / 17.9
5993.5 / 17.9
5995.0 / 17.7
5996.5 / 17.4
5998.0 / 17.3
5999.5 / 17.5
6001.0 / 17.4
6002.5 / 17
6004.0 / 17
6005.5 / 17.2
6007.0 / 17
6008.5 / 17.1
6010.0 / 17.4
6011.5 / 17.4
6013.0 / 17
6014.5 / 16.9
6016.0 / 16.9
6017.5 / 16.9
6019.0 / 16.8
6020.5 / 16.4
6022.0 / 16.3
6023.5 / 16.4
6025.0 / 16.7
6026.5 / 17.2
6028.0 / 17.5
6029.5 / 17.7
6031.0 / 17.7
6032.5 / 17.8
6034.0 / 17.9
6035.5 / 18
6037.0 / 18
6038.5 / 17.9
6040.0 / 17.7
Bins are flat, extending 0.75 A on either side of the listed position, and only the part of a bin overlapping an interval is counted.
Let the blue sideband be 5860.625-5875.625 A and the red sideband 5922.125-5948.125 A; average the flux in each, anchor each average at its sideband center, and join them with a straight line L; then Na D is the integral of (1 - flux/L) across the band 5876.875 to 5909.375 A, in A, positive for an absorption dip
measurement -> 5.2 A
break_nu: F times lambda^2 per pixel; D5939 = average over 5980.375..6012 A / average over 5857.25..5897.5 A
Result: 1.15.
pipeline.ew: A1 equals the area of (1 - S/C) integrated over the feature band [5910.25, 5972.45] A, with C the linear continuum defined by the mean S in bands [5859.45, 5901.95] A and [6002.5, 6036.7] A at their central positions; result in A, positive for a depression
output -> -4.6 A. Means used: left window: 15.6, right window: 17.2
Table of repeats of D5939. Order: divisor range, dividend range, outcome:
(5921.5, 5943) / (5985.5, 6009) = 1.02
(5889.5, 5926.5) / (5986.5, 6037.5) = 1.13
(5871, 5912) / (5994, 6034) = 1.15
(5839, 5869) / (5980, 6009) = 1.05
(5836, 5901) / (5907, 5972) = 1.11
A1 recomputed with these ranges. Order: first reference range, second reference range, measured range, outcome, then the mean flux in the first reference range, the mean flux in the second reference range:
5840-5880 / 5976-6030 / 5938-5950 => -0.2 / 17.5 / 17.2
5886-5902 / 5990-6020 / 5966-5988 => -1.6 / 12.7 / 17.3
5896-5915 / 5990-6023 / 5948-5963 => -0.7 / 16.4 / 17.2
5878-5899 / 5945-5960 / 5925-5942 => -1.0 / 13.8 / 17.6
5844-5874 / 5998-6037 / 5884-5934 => 4.2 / 17.4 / 17.2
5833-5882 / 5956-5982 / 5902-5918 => 0.2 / 17.5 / 17.5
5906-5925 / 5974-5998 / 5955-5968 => -0.2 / 17.4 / 17.4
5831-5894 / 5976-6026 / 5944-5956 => -0.4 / 16.7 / 17.2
